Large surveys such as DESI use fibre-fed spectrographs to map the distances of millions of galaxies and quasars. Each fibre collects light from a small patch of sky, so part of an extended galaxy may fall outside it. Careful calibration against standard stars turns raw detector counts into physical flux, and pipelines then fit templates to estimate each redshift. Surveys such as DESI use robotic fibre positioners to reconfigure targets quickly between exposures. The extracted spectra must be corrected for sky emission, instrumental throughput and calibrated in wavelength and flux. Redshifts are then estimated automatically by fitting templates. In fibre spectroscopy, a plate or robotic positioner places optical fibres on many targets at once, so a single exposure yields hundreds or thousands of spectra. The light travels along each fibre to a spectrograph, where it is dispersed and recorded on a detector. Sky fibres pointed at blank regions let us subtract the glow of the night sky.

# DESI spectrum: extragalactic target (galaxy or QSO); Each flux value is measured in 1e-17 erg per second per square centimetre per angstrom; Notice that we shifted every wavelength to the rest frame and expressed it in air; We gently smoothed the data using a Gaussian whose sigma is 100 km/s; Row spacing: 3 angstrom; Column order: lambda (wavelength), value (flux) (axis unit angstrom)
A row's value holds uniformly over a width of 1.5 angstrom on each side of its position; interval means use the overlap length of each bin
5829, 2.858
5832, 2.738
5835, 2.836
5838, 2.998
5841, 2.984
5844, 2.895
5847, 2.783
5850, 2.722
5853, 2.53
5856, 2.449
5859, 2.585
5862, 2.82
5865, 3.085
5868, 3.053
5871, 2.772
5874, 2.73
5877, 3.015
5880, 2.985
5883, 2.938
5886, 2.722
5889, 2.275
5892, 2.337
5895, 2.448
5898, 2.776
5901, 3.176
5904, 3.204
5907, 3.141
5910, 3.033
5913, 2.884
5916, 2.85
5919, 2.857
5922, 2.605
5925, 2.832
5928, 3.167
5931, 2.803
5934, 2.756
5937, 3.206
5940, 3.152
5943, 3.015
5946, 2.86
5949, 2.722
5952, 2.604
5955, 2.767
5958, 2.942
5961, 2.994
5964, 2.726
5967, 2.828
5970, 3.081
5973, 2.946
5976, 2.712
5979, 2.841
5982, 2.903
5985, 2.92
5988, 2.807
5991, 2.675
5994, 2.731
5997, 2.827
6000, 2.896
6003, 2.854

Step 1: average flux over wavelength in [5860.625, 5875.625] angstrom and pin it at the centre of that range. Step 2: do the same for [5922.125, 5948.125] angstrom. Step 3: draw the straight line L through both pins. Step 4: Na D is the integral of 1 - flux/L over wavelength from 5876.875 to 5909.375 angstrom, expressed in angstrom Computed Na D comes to 1.1 angstrom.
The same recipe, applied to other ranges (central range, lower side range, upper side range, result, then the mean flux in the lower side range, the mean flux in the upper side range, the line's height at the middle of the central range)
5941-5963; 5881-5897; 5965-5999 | -0.76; 2.57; 2.84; 2.75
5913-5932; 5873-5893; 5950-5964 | -0.58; 2.72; 2.81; 2.77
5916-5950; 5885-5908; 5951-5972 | -1.16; 2.75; 2.86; 2.81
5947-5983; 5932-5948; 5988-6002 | 0.68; 2.98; 2.79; 2.89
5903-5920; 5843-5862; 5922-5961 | -1.06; 2.67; 2.89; 2.82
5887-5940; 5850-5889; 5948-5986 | -0.75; 2.78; 2.85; 2.81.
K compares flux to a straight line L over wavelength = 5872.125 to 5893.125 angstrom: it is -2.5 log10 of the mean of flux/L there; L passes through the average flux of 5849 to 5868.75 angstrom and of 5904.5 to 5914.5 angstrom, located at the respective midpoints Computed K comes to 0.060 mag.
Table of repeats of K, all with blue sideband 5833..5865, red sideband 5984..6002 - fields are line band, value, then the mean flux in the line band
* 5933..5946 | -0.085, 3.02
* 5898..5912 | -0.112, 3.09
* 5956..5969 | -0.029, 2.88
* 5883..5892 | 0.097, 2.54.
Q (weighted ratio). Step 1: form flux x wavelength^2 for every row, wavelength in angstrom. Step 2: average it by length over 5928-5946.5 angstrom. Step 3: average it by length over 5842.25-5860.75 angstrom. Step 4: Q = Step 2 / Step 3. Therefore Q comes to 1.15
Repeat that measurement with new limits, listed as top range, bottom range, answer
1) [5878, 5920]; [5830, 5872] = 1.03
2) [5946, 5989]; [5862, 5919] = 1.02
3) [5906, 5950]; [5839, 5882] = 1.06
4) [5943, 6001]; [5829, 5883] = 1.04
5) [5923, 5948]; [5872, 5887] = 1.05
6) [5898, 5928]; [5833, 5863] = 1.10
